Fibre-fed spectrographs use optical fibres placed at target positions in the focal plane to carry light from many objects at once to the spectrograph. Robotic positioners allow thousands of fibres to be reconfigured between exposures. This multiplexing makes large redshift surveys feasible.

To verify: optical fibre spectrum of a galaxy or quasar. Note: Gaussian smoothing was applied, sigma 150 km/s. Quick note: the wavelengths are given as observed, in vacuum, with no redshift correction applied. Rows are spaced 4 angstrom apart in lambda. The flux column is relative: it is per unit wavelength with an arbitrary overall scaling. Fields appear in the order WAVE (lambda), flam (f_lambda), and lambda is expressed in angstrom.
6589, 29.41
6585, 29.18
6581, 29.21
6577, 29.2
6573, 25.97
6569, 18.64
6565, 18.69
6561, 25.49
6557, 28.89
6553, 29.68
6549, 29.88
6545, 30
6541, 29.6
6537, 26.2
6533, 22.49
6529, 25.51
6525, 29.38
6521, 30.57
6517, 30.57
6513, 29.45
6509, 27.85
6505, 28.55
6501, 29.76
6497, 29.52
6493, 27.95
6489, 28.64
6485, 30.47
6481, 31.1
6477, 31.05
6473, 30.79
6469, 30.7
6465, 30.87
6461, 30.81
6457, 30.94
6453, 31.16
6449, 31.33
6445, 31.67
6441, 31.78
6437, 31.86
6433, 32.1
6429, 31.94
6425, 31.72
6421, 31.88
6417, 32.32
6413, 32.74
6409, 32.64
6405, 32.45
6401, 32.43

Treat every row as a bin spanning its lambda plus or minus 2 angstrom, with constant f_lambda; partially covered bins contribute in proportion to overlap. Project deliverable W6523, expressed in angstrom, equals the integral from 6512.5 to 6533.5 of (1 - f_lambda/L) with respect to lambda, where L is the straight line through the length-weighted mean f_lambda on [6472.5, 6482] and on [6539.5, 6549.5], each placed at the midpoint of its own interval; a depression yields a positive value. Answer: 1.3 angstrom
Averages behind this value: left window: 31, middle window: 28.3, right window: 29.8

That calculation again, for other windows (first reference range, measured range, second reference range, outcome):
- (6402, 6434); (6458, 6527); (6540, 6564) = 0.6 angstrom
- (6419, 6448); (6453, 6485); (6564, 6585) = -0.8 angstrom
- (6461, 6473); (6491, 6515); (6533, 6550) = 0.5 angstrom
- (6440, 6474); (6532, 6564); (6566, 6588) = -0.3 angstrom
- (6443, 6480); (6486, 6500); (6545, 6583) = 0.3 angstrom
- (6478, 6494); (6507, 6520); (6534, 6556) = 0.0 angstrom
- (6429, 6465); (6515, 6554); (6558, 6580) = -3.3 angstrom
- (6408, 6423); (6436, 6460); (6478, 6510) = -0.2 angstrom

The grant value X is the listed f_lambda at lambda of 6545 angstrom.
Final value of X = 30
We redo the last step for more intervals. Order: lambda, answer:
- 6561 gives 25.49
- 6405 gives 32.45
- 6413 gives 32.74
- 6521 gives 30.57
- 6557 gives 28.89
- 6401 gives 32.43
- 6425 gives 31.72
